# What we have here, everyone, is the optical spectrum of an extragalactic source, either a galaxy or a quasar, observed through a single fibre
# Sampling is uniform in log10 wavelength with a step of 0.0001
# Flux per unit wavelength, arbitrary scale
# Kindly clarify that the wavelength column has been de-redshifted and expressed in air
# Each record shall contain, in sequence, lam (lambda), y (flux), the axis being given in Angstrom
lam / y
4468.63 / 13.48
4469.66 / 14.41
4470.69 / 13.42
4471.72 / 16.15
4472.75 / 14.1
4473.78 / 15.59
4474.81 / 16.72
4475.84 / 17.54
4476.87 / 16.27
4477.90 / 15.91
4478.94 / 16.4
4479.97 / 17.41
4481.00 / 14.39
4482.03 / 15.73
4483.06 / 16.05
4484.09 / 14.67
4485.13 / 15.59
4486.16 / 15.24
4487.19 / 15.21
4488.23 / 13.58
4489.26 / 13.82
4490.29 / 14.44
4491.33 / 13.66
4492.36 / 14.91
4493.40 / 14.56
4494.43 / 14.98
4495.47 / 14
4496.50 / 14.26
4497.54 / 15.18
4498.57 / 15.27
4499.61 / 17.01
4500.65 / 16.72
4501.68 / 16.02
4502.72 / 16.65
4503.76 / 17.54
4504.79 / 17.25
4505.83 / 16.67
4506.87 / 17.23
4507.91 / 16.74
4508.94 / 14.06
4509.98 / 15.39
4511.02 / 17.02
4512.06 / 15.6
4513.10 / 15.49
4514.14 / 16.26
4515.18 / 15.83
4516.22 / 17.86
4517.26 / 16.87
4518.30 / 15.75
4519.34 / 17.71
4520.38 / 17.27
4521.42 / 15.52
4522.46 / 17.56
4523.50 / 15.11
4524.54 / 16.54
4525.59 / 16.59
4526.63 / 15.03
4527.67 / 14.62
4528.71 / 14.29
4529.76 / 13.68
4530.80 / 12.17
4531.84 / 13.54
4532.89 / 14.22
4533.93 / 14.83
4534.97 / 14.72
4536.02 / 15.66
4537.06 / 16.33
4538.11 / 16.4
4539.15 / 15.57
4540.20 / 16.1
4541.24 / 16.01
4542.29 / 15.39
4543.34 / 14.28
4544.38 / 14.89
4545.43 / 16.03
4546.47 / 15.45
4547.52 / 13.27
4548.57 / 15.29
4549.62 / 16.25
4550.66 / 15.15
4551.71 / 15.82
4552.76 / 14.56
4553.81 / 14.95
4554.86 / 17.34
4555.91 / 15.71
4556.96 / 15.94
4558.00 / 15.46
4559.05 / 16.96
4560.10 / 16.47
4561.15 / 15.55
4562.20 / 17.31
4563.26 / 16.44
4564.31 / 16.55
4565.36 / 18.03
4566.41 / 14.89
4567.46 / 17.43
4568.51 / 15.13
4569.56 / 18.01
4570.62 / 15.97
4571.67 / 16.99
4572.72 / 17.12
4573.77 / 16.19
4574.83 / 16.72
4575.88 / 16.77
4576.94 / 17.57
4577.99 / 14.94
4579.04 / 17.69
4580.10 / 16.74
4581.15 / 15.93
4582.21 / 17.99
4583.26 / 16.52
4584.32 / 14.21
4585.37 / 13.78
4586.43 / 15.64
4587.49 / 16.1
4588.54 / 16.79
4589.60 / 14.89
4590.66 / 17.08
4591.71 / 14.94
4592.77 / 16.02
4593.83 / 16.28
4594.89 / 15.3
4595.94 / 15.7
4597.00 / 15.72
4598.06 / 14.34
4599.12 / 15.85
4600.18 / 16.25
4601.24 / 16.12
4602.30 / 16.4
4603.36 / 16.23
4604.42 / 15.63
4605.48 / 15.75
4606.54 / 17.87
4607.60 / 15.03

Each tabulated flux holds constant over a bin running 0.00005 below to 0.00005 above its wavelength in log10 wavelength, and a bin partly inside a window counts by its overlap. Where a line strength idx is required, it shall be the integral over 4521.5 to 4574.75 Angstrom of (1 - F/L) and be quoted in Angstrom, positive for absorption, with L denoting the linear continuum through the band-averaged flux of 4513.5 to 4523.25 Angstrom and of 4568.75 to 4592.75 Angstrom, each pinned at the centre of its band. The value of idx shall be 2.6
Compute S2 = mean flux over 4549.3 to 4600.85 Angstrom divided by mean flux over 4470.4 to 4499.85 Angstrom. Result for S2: 1.06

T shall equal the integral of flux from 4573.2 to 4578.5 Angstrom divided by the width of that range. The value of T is 16.4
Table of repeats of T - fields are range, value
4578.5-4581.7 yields 16.8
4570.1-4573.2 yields 16.7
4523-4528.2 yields 15.6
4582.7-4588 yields 15.3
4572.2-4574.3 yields 16.7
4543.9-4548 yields 14.9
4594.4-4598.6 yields 15.3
